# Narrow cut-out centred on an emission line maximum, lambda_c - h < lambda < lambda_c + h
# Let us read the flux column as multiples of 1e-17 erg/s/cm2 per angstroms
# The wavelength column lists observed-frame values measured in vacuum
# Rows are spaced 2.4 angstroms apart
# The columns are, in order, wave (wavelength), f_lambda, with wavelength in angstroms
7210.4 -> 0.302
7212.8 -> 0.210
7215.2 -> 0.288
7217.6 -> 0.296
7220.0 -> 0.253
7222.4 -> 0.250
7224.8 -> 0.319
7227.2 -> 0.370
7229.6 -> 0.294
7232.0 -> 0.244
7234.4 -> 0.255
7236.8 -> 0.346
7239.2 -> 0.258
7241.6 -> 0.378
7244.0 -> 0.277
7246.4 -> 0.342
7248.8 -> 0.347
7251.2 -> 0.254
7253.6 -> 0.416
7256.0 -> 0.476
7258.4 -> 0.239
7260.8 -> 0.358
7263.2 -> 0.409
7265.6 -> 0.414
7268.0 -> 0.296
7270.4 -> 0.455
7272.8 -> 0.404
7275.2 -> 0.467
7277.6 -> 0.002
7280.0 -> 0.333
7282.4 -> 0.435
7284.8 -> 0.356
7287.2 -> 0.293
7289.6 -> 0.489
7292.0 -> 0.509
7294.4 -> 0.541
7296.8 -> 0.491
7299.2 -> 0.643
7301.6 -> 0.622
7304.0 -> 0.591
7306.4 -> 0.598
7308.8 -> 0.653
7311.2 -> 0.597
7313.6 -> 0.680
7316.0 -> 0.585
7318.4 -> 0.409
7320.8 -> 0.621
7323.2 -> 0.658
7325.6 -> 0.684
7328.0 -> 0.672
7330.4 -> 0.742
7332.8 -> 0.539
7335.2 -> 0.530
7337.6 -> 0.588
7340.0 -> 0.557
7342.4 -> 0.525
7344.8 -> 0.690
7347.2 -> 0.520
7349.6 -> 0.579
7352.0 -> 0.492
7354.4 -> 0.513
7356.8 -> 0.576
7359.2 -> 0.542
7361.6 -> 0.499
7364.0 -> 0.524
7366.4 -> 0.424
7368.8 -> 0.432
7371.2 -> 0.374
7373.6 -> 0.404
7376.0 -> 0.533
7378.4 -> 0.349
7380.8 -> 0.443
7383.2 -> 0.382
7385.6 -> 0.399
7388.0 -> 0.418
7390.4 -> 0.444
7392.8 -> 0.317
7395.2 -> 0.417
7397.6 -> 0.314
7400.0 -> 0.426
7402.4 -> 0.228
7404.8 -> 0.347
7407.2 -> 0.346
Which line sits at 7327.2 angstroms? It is Mg II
